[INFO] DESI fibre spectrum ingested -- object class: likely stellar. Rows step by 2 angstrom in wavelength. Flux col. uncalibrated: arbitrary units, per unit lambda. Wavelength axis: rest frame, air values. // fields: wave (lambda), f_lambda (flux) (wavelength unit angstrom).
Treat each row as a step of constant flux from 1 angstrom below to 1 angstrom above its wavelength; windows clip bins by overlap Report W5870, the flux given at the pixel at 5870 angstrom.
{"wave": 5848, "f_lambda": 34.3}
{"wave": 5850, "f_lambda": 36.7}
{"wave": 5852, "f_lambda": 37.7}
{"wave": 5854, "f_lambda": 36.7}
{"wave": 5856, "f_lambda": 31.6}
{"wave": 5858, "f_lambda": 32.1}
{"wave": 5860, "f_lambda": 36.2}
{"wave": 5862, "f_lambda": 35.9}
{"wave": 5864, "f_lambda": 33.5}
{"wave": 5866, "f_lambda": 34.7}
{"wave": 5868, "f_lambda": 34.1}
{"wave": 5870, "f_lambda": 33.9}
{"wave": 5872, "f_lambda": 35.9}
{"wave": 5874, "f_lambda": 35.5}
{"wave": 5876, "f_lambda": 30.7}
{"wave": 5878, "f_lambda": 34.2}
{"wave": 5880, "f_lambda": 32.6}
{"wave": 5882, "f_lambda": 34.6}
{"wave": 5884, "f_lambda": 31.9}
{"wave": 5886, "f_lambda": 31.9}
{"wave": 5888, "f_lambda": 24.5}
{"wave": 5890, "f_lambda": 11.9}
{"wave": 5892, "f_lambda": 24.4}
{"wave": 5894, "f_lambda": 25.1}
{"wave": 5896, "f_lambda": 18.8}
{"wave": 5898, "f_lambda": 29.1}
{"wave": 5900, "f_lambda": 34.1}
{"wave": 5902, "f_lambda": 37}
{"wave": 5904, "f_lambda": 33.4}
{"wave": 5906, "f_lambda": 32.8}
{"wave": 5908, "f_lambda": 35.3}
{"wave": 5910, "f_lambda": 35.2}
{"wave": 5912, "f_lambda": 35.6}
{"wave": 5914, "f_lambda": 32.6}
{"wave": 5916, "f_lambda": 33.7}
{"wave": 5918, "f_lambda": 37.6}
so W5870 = 33.9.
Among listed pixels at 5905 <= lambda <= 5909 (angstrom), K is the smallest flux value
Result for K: 32.8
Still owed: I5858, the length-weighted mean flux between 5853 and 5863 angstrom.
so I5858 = 34.5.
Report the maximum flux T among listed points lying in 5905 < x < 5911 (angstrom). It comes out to 35.3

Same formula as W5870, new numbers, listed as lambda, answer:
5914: 32.6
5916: 33.7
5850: 36.7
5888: 24.5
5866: 34.7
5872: 35.9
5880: 32.6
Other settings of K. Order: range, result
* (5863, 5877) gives 30.7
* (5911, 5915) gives 32.6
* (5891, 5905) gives 18.8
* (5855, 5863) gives 31.6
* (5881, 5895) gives 11.9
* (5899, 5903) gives 34.1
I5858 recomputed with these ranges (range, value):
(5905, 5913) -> 34.7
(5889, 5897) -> 20.1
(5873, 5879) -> 33.5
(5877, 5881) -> 33.4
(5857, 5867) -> 34.5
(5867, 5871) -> 34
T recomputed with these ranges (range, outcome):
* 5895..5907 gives 37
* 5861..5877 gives 35.9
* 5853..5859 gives 36.7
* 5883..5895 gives 31.9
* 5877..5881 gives 34.2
